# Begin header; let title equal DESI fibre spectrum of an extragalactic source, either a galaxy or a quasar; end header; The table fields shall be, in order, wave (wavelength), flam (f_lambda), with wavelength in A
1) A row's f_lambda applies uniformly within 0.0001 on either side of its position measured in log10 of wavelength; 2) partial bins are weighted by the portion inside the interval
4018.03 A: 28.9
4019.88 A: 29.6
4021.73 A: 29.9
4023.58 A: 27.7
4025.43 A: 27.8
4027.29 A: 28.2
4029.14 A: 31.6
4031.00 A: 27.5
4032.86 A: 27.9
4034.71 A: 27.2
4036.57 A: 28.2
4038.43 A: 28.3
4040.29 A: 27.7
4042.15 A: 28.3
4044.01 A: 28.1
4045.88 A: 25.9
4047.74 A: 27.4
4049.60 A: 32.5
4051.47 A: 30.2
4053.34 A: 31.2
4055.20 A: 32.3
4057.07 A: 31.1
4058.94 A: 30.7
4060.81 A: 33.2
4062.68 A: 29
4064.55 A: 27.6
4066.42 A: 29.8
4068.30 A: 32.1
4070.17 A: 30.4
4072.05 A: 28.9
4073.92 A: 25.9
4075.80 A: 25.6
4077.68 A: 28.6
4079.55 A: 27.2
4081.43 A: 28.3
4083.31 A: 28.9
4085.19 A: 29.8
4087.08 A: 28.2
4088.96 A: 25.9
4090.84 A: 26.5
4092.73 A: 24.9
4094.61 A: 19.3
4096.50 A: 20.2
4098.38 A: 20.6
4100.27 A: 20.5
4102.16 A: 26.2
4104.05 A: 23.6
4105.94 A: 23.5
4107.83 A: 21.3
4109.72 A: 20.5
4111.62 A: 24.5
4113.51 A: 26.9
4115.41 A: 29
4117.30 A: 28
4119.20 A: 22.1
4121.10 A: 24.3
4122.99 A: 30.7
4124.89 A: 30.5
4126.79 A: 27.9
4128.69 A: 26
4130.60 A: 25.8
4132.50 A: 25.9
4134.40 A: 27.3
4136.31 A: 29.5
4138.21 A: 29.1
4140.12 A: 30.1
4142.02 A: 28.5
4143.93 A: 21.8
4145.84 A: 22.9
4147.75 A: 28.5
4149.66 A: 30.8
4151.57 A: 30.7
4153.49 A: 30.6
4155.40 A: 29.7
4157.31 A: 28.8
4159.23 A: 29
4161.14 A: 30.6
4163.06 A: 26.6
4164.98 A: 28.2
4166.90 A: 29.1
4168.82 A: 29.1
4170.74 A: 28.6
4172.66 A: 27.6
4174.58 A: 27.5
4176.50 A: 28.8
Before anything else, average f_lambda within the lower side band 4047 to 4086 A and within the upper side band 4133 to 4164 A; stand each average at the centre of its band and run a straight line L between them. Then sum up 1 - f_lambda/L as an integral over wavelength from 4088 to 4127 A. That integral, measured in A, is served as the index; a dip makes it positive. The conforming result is 5.9 A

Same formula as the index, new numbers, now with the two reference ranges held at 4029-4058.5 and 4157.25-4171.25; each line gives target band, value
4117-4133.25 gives 1.17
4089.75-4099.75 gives 2.30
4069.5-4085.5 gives 0.49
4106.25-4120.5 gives 2.13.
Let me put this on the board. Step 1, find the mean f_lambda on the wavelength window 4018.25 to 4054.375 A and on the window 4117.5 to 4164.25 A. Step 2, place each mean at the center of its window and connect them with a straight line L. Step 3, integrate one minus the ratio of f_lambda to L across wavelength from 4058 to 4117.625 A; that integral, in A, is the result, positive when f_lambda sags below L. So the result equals 4.0 A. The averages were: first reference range 28.7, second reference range 27.8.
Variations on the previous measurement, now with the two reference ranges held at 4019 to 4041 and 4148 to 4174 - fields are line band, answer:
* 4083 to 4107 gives 3.7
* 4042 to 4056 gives -0.5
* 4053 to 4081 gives -0.8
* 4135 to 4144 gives 0.2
